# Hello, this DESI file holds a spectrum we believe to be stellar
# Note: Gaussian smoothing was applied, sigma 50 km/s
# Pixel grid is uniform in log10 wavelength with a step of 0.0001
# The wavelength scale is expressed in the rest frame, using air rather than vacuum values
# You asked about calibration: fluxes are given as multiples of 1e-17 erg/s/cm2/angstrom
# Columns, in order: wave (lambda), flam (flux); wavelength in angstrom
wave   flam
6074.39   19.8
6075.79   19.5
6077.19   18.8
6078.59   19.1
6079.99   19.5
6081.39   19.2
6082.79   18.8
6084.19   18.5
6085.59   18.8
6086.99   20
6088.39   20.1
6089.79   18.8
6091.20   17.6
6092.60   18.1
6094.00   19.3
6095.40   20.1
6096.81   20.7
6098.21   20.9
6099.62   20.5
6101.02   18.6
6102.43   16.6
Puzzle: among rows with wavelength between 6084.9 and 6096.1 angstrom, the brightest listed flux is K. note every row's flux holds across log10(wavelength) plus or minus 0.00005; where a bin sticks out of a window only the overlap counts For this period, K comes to 20.1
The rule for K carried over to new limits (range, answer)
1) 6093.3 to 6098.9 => 20.9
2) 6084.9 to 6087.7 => 20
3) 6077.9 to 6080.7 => 19.5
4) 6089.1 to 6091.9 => 18.8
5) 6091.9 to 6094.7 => 19.3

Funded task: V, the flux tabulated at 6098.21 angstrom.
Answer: 20.9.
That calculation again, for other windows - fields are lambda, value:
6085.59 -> 18.8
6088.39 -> 20.1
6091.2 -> 17.6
